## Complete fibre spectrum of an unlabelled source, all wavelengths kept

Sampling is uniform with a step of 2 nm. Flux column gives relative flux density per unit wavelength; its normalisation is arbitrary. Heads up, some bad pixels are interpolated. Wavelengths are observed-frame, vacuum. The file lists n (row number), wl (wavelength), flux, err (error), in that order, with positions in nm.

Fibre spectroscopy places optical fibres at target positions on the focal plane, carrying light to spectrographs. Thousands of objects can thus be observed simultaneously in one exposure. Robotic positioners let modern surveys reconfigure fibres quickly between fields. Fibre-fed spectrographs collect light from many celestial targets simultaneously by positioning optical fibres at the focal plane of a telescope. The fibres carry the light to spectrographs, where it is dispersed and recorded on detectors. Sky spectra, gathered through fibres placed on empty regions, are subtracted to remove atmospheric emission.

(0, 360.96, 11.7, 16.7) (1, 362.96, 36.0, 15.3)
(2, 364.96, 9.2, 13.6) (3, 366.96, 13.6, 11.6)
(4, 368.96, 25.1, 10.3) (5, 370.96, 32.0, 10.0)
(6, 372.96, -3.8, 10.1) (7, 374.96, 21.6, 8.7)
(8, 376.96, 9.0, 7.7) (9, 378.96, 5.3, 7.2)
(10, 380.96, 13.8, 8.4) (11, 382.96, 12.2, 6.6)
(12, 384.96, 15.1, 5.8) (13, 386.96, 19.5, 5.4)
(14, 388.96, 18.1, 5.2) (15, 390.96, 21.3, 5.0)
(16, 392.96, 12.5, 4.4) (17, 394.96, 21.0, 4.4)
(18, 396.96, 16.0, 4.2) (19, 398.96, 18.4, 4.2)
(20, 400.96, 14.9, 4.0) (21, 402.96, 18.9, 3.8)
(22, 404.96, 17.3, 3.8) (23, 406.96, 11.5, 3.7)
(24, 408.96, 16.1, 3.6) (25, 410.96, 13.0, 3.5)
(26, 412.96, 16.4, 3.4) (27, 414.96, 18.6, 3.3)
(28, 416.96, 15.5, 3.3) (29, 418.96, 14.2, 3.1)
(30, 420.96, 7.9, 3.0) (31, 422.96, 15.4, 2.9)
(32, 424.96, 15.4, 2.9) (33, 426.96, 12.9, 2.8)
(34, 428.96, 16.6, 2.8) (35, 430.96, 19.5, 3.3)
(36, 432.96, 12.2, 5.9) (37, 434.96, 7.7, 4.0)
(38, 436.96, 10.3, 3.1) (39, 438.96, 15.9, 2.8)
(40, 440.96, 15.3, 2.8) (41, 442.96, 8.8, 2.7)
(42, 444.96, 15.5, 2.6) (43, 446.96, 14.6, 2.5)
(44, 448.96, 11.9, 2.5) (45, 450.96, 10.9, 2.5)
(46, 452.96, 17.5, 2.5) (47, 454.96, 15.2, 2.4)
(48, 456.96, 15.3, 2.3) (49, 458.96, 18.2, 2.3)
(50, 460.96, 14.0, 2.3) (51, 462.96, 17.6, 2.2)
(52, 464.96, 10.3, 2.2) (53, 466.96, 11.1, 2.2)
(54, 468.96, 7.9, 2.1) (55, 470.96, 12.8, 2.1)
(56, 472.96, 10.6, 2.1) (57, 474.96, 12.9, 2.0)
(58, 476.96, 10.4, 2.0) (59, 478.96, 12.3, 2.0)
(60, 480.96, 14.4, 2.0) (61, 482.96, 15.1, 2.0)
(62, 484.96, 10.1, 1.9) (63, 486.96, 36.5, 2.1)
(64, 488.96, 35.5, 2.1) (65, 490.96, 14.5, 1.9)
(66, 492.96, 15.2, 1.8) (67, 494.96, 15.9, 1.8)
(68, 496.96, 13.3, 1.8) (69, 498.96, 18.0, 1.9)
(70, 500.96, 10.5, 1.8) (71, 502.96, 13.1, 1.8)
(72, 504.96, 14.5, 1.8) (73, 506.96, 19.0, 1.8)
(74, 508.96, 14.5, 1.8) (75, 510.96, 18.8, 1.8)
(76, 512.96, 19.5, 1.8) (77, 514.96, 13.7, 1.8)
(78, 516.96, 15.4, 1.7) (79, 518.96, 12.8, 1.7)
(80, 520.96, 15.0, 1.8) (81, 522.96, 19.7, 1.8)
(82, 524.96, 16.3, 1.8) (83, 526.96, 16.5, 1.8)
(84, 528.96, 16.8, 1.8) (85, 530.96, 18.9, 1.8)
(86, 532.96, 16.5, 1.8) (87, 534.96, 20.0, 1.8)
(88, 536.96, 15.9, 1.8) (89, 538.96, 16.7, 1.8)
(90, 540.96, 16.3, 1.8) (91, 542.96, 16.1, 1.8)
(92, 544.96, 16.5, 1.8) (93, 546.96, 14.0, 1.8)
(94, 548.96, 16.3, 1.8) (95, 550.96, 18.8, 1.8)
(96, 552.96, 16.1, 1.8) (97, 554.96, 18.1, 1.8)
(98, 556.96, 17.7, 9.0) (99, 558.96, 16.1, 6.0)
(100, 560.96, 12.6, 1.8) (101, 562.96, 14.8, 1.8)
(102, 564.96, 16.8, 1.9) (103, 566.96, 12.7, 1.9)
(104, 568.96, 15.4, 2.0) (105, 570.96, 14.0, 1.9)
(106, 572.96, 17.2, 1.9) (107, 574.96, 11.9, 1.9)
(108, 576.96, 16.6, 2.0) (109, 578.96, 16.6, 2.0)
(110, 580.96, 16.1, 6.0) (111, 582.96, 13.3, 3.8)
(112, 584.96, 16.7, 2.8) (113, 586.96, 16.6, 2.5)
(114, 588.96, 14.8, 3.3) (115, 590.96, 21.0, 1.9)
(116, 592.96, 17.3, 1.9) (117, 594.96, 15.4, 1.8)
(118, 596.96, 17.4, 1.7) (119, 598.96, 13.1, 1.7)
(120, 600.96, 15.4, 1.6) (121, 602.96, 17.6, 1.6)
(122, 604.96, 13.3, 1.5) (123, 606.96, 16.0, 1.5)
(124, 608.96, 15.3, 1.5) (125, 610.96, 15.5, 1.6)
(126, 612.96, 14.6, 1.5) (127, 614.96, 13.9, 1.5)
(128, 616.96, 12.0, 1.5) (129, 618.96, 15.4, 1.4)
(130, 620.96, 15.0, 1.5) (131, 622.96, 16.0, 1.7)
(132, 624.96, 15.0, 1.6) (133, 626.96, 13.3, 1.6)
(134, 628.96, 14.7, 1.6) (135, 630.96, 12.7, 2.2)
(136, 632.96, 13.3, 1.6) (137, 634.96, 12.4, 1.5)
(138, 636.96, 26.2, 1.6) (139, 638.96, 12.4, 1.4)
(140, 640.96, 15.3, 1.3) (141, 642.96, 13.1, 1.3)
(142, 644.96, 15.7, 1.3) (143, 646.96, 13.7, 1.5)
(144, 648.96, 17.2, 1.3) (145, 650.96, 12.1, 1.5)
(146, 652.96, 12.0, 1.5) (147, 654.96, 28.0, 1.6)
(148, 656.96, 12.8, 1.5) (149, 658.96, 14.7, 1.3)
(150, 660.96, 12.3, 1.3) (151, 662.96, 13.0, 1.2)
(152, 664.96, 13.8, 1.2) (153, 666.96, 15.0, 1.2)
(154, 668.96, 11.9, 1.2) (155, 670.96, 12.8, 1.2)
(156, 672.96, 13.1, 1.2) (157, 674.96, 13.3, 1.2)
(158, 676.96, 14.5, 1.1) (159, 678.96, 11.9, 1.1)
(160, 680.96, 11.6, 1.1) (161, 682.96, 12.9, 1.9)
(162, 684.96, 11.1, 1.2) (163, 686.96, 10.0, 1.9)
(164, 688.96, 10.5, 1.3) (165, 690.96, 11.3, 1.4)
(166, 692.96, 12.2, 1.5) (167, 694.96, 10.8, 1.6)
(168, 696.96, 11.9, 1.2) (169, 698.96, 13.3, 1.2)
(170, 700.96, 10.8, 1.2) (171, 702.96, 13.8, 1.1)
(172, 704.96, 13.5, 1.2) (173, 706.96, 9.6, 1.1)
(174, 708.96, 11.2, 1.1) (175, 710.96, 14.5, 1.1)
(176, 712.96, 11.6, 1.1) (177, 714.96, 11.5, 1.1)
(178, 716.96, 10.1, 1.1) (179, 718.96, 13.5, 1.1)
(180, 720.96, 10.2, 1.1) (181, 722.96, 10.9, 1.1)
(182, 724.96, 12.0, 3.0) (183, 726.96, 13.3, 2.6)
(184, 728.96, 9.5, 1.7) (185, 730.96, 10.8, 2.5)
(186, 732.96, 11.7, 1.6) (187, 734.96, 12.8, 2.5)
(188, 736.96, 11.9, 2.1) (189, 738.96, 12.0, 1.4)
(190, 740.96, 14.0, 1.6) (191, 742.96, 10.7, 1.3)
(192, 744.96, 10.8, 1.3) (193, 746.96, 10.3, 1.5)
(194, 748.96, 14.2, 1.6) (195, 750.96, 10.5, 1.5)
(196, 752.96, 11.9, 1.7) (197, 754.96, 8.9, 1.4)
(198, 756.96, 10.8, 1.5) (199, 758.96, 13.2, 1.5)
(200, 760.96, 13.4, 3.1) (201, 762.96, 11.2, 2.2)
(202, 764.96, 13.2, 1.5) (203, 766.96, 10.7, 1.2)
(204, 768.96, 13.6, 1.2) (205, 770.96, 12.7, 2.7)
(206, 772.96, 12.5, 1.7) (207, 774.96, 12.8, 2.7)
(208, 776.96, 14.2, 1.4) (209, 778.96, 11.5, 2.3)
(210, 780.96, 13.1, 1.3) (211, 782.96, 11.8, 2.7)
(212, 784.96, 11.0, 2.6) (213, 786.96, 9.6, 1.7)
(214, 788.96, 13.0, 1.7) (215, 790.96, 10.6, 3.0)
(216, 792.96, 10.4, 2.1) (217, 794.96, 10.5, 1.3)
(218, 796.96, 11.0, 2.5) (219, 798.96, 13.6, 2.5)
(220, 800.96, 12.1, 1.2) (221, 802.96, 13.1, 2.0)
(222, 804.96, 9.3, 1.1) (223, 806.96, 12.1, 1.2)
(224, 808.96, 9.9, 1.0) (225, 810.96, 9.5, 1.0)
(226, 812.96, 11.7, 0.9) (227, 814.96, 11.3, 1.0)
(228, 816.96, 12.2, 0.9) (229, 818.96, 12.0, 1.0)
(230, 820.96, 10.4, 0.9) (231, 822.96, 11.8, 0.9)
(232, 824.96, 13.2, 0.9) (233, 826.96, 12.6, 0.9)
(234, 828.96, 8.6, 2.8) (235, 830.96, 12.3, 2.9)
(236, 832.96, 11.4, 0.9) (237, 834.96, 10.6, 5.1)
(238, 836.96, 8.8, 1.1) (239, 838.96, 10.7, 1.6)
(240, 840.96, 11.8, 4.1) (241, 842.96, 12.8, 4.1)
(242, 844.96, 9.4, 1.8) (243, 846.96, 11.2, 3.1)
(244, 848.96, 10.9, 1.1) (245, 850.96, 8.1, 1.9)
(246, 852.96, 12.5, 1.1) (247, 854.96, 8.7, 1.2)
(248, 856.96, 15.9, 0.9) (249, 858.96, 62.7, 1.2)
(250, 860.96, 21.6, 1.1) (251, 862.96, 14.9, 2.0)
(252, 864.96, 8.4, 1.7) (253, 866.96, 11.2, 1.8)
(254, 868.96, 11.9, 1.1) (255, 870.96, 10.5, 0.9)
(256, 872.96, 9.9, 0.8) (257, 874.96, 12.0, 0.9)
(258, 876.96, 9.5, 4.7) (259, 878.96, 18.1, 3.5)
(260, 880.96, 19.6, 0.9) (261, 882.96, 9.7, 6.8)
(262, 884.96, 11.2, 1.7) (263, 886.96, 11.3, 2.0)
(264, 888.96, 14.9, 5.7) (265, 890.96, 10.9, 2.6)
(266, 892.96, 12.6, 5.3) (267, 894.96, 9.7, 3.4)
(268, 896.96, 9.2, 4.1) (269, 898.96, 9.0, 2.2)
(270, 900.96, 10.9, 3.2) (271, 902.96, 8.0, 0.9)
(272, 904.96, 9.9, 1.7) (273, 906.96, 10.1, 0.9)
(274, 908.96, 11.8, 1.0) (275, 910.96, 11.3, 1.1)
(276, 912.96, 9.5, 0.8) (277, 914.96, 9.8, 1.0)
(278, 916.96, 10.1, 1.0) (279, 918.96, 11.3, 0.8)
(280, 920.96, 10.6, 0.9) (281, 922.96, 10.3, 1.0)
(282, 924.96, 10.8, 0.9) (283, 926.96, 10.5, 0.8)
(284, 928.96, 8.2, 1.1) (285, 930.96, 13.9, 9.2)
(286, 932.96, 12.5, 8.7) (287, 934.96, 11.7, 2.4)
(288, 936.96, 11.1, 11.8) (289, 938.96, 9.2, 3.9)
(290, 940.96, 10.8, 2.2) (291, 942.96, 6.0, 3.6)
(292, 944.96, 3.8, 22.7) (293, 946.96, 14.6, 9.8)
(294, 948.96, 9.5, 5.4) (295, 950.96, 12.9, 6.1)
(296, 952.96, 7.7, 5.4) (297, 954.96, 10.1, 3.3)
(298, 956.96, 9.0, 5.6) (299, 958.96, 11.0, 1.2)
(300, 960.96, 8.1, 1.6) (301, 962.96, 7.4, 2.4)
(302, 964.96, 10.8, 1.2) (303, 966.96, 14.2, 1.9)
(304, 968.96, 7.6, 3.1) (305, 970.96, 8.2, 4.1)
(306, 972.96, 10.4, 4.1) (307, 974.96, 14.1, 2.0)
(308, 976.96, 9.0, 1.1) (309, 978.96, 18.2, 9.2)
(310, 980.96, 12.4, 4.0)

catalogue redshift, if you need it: 0.31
